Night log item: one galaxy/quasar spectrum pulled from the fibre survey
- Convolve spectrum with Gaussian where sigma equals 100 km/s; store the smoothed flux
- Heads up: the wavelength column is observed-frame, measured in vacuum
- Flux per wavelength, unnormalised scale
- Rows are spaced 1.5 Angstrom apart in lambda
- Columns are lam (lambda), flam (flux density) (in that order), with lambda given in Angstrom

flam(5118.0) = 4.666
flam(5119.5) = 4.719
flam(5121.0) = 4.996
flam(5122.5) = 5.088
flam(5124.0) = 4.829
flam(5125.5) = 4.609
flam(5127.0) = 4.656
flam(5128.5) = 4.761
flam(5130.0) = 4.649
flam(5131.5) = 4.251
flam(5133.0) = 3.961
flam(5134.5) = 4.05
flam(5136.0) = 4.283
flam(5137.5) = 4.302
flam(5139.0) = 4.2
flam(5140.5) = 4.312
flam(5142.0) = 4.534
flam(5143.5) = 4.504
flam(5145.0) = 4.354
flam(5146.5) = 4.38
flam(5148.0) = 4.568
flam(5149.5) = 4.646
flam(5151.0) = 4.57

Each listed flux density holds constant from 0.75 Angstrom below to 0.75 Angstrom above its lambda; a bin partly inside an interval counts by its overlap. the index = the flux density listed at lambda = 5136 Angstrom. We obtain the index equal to 4.283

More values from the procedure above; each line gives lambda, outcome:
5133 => 3.961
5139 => 4.2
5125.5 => 4.609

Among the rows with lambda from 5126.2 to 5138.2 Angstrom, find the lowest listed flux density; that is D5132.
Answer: 3.961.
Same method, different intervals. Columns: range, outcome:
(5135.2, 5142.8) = 4.2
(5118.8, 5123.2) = 4.719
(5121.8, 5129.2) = 4.609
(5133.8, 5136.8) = 4.05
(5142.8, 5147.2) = 4.354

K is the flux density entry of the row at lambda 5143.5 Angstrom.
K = 4.504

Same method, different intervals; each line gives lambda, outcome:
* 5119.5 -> 4.719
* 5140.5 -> 4.312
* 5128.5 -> 4.761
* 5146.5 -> 4.38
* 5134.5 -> 4.05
